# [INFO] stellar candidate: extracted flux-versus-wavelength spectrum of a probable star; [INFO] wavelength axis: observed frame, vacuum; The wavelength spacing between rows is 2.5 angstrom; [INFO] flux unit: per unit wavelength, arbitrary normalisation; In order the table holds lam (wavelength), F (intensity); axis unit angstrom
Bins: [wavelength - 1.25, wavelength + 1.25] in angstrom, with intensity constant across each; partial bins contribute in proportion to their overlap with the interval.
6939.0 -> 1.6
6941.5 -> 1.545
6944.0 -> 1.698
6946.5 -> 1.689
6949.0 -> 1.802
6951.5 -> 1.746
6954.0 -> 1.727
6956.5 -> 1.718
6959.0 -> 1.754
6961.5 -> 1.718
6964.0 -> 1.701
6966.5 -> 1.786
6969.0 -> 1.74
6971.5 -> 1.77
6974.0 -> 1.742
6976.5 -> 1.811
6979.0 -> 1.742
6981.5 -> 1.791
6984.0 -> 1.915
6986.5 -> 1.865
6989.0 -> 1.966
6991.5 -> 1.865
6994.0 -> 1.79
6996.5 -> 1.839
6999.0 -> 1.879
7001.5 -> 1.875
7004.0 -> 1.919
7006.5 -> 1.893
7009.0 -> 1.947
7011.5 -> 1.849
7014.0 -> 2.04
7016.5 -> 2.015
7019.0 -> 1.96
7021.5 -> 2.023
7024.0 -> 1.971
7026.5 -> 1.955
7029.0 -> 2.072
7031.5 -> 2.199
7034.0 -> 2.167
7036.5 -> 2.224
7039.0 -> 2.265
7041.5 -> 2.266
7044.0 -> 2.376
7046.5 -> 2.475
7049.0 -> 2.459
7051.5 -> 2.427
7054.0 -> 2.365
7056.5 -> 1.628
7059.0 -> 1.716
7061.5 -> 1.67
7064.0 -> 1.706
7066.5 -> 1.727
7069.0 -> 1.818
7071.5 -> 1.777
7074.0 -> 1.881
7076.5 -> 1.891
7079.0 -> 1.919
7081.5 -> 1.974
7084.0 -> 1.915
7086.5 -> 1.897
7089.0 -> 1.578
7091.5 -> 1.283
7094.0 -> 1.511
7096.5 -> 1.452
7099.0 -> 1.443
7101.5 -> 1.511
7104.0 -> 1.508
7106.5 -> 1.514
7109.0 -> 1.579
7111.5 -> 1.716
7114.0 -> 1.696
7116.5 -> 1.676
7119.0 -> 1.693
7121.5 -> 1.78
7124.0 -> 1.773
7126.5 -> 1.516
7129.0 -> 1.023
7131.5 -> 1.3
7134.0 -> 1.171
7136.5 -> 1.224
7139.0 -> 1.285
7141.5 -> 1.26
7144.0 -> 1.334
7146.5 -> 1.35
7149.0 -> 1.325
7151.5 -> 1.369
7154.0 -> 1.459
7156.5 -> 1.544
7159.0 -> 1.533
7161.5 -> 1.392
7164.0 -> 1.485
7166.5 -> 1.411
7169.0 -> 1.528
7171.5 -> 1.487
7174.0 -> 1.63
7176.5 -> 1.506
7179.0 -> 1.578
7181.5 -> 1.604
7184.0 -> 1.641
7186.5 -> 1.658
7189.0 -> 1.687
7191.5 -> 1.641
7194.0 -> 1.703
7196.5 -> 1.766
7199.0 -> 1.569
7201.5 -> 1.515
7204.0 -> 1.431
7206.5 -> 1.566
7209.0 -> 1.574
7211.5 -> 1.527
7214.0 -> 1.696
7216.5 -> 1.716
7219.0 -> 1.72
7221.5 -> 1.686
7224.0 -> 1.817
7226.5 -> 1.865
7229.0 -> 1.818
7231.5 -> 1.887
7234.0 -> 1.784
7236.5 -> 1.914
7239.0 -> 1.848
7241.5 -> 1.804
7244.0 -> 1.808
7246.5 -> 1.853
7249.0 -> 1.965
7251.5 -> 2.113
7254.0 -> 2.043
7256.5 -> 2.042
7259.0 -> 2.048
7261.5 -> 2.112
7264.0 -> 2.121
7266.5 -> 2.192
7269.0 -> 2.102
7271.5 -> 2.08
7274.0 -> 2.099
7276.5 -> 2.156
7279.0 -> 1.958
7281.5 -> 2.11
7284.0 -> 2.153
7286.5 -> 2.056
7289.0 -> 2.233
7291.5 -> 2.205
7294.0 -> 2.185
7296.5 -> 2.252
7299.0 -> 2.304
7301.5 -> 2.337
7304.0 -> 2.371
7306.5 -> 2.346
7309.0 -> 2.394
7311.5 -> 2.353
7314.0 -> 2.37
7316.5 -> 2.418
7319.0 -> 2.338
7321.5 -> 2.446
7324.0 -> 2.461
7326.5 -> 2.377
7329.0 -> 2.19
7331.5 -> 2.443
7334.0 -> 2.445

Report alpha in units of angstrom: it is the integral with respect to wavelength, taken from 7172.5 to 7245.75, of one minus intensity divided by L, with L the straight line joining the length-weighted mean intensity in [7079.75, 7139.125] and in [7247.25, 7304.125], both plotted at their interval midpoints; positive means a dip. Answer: 8.2 angstrom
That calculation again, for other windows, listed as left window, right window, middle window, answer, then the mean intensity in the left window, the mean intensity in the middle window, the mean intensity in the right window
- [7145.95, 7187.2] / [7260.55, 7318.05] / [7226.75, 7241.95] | 0.4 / 1.5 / 1.85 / 2.21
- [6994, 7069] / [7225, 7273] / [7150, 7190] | 9.2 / 2.02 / 1.53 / 1.97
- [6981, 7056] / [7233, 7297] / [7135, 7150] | 5.5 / 2.05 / 1.29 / 2.05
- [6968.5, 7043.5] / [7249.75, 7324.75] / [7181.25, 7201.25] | 4.4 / 1.95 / 1.65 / 2.21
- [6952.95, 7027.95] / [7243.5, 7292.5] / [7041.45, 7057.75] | -3.3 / 1.85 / 2.29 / 2.08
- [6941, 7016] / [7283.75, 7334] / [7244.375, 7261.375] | 1.7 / 1.81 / 2.01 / 2.32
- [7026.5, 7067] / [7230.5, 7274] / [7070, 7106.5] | 7.2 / 2.11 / 1.68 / 1.99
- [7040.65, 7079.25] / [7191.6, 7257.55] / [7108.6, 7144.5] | 8.3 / 2.01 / 1.47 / 1.77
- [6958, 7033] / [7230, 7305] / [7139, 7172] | 9.6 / 1.88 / 1.41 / 2.07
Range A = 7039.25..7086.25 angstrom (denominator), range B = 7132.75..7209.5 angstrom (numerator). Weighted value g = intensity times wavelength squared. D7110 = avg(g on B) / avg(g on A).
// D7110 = 0.8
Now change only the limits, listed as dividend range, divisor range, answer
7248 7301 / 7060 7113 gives 1.33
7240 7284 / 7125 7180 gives 1.50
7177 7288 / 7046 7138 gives 1.13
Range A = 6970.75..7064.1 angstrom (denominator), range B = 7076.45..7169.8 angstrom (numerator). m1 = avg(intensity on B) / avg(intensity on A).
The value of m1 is 0.76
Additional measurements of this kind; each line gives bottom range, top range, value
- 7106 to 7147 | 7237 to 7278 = 1.38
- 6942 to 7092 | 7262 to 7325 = 1.18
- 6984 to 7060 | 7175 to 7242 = 0.82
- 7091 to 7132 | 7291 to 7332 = 1.52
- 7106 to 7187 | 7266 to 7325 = 1.51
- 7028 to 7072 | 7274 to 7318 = 1.08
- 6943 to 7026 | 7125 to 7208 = 0.80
